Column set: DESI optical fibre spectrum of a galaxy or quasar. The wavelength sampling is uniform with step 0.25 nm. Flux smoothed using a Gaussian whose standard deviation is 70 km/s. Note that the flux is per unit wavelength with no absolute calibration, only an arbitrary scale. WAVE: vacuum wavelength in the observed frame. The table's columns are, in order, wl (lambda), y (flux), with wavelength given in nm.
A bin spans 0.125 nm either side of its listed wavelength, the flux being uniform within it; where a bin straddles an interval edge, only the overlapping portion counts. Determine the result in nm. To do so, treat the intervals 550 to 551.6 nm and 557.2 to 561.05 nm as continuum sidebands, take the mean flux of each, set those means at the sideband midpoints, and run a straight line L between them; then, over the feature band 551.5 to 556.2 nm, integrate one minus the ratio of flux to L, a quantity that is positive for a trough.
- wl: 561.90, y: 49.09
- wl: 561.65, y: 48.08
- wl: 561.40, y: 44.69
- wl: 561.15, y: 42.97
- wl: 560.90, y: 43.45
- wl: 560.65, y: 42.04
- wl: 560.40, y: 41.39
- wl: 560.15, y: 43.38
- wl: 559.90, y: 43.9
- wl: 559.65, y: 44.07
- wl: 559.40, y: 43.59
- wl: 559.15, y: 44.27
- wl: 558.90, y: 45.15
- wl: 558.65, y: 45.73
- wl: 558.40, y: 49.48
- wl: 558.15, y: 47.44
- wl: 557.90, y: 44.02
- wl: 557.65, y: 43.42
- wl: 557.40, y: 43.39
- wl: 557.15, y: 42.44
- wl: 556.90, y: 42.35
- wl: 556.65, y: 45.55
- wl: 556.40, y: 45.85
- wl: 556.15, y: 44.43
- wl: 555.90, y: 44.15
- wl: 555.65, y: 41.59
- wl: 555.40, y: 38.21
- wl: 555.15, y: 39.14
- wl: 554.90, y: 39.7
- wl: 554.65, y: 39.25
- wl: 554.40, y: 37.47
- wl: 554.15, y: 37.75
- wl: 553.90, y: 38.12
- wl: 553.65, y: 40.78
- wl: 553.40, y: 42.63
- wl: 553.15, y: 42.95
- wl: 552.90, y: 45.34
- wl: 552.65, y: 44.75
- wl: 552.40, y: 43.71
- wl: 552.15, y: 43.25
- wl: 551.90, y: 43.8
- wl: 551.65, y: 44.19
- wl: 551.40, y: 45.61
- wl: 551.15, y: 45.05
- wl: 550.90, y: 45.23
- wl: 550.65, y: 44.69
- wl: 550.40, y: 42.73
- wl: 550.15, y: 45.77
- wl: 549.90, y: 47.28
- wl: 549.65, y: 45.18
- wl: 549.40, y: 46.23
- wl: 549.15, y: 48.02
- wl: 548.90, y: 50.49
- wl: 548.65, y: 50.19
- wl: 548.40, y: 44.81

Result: 0.318 nm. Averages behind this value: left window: 44.9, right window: 44.3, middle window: 41.6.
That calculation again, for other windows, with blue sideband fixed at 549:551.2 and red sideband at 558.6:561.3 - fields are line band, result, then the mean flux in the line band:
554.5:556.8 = 0.13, 41.9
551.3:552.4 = 0.03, 44.1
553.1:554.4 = 0.14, 40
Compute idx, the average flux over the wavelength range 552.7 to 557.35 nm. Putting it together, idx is 41.6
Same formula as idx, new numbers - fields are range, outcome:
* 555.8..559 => 44.9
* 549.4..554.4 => 43.5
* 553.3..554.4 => 39.5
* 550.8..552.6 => 44.4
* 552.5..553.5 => 43.9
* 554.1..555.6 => 38.8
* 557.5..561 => 44.4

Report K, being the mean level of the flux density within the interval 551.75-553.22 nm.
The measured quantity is 44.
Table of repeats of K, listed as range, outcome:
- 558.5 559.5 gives 44.8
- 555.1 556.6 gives 42.5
